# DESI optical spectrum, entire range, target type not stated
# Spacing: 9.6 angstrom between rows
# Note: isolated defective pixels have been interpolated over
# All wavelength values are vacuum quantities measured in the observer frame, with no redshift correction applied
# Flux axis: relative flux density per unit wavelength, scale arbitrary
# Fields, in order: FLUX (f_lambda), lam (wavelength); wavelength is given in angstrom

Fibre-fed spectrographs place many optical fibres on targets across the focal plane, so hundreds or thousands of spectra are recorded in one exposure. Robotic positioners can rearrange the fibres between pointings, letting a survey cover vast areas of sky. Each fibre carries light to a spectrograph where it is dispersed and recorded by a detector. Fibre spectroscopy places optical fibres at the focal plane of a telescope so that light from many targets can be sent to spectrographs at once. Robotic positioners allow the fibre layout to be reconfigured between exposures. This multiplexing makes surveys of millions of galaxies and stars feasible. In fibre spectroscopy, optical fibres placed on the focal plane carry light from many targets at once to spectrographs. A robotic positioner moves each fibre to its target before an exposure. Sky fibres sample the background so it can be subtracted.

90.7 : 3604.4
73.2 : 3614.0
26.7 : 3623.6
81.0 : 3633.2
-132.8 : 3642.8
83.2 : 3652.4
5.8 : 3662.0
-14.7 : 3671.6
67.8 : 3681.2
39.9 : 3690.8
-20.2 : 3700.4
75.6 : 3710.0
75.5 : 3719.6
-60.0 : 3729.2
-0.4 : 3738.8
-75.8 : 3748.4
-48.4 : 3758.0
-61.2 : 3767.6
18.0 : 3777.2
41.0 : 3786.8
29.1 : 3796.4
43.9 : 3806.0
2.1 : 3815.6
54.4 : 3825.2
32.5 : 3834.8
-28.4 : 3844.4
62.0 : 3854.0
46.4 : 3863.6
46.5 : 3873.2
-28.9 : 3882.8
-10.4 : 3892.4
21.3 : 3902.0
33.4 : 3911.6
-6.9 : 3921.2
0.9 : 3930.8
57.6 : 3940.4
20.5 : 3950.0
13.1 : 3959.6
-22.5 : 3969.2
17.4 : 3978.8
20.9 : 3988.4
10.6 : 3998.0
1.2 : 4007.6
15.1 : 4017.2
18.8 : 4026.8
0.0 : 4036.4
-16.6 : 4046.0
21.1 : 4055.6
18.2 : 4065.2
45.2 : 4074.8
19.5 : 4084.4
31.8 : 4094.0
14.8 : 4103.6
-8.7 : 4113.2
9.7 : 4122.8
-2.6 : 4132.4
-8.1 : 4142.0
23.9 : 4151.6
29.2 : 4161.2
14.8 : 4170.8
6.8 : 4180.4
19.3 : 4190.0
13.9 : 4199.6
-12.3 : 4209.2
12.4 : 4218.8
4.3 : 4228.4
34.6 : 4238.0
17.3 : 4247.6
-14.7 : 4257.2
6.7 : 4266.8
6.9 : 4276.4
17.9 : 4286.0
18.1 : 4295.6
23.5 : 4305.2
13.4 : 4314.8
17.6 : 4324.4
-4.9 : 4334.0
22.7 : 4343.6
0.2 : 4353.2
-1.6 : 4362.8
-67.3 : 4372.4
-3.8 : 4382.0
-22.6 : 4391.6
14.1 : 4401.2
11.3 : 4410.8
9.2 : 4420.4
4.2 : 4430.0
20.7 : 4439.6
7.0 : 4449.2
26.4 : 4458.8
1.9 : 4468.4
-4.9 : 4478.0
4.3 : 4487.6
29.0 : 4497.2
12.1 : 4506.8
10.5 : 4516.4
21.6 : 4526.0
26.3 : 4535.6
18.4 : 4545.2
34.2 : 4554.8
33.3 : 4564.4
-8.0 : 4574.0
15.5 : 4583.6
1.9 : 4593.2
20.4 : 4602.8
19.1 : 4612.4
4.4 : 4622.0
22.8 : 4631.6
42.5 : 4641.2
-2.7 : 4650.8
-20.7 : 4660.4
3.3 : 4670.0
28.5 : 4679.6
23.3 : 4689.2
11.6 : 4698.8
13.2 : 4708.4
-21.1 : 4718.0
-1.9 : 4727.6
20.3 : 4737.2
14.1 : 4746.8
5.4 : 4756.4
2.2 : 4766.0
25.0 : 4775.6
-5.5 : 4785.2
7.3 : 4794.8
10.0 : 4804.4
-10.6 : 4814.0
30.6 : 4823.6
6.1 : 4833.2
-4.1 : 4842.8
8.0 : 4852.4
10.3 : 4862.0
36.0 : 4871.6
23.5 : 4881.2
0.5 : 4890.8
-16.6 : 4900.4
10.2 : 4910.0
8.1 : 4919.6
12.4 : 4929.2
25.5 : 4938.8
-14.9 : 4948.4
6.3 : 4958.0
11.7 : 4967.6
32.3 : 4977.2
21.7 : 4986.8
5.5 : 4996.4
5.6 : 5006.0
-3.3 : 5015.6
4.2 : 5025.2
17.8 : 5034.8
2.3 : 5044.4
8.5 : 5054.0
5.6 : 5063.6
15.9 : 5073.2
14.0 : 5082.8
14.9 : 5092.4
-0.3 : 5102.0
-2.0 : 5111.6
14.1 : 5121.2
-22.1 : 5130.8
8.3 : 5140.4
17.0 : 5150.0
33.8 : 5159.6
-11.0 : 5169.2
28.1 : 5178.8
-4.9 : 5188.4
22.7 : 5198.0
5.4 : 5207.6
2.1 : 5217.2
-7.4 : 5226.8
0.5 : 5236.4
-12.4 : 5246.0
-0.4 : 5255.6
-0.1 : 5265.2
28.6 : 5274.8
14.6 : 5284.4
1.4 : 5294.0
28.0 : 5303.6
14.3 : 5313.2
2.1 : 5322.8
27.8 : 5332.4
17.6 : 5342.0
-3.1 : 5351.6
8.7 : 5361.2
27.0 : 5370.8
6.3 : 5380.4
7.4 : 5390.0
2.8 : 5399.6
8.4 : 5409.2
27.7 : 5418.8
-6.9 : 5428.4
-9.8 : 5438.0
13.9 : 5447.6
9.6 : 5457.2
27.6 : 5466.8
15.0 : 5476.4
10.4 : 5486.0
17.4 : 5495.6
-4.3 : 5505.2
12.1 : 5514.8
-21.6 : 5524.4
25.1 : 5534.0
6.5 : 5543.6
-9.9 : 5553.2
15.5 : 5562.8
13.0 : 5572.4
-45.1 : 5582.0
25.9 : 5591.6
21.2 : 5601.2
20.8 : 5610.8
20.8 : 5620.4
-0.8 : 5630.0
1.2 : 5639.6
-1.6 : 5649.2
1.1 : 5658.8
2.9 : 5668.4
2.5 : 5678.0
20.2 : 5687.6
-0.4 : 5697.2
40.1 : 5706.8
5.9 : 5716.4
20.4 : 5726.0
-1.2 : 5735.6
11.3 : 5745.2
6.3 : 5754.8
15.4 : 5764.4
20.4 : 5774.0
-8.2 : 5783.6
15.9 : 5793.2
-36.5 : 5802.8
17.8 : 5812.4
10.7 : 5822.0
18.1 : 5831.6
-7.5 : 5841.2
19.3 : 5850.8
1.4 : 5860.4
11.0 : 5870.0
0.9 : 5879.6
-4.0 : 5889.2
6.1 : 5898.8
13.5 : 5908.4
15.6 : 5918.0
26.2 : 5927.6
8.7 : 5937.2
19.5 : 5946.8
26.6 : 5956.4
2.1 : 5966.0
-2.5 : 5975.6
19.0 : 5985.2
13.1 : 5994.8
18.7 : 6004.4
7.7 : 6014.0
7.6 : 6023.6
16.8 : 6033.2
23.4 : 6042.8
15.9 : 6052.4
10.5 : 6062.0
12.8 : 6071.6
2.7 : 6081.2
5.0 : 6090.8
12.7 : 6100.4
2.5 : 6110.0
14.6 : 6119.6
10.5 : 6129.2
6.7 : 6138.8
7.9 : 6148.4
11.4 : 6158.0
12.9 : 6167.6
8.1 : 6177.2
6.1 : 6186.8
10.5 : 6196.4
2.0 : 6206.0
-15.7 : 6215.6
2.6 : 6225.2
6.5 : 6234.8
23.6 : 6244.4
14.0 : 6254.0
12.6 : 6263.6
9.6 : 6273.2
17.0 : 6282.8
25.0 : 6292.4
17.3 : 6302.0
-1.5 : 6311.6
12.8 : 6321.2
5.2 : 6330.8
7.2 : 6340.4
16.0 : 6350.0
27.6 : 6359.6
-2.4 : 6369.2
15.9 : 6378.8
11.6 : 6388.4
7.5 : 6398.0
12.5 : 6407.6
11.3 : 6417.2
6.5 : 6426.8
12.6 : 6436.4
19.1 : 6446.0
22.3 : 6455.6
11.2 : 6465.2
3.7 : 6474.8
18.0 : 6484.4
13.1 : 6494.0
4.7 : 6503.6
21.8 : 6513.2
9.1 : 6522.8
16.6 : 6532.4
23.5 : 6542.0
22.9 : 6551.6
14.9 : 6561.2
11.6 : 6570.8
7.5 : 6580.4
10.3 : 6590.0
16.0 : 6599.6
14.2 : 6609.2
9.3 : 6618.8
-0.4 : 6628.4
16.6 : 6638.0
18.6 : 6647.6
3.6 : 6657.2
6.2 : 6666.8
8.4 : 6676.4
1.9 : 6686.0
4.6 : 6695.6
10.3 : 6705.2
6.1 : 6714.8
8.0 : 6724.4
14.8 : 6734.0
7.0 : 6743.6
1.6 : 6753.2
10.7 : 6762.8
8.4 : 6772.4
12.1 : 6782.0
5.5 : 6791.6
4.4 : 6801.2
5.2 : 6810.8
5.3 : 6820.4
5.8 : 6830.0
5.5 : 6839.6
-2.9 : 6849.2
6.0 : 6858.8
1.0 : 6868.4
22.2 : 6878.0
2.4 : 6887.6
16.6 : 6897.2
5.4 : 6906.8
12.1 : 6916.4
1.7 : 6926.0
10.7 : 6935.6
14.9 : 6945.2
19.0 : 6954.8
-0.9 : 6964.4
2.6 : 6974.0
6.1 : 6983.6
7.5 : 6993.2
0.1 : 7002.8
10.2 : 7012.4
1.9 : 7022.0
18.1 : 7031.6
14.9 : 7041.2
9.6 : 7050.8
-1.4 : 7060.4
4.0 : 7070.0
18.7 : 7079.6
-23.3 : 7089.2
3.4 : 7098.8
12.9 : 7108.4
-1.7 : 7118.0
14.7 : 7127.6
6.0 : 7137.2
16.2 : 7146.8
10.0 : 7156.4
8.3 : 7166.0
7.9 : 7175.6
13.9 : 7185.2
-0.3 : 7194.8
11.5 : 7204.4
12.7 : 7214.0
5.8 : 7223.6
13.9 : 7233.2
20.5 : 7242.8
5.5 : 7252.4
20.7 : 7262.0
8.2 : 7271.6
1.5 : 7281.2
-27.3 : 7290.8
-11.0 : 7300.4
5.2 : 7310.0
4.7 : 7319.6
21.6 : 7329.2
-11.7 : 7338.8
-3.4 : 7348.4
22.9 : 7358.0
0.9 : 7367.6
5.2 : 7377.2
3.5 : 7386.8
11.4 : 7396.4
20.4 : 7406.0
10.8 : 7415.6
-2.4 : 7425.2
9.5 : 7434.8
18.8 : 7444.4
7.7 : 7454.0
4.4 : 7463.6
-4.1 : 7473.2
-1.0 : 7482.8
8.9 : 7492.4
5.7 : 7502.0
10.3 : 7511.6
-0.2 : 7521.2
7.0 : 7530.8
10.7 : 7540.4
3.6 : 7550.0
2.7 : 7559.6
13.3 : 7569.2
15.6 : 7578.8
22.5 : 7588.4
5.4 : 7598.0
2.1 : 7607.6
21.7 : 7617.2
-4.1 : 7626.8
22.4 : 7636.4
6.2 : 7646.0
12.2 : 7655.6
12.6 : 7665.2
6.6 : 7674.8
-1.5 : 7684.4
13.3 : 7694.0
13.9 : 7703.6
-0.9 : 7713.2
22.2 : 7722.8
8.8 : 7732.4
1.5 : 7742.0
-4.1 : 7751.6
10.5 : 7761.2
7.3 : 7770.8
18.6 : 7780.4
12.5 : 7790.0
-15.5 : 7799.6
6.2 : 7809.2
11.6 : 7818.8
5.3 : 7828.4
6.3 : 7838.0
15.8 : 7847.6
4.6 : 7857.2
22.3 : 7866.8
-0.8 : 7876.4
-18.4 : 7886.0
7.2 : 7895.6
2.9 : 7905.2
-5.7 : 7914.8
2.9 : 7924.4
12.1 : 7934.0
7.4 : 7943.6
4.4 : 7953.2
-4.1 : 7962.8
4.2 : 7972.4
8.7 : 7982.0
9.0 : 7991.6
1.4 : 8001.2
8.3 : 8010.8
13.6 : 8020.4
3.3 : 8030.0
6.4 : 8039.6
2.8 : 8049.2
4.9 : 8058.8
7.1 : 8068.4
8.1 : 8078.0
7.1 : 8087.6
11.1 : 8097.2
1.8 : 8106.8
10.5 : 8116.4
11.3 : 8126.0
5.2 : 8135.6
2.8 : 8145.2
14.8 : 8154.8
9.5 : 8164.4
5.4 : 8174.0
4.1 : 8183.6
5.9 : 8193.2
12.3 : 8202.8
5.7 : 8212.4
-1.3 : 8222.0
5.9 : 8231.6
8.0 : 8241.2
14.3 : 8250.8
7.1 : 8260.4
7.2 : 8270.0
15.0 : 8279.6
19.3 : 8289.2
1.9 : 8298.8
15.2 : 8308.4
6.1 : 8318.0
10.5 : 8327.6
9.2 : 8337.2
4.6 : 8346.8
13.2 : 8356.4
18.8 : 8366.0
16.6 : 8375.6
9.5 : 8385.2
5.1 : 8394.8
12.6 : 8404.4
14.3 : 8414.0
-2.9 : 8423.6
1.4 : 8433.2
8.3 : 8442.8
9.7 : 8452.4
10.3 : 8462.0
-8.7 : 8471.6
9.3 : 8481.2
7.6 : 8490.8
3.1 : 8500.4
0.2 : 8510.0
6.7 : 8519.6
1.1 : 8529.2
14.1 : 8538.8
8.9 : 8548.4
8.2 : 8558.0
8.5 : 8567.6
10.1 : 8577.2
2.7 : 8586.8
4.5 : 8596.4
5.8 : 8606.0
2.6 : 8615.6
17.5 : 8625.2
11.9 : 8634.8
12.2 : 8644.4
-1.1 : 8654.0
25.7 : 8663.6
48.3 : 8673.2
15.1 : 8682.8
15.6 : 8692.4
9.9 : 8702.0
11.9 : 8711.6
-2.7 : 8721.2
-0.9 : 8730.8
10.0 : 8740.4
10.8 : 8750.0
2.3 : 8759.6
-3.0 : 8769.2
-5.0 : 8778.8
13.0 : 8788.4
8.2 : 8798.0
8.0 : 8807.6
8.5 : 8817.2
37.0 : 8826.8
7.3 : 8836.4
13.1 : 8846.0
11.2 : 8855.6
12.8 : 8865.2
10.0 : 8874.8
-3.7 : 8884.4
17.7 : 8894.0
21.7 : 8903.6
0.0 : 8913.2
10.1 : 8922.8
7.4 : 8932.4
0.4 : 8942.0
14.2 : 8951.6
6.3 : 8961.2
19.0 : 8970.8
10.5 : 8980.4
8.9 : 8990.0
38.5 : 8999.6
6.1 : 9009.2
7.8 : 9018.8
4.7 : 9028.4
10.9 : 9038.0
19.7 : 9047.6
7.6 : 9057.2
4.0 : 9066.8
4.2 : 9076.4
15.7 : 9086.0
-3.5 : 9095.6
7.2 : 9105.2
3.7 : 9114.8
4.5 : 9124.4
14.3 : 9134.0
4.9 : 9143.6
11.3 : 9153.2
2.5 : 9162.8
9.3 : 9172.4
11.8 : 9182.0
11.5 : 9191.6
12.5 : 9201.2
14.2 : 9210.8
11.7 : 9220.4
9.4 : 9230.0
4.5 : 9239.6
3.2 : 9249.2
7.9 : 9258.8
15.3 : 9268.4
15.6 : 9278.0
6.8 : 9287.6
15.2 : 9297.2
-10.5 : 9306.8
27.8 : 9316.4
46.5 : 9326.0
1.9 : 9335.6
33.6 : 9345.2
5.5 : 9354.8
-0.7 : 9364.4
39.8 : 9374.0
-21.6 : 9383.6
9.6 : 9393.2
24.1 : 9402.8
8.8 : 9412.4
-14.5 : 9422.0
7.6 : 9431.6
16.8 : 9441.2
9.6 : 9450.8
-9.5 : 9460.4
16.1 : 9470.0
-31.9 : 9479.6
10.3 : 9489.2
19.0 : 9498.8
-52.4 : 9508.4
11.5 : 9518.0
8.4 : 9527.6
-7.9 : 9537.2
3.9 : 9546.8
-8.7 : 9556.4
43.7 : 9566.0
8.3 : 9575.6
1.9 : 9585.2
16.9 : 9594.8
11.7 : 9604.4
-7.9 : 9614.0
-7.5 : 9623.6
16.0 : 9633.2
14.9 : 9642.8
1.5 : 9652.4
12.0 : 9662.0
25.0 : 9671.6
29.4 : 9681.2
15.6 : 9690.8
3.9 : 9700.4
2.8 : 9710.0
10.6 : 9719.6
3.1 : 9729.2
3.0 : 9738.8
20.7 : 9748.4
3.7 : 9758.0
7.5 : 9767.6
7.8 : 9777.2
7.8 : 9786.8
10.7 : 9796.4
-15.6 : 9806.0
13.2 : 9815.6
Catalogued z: 1.327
